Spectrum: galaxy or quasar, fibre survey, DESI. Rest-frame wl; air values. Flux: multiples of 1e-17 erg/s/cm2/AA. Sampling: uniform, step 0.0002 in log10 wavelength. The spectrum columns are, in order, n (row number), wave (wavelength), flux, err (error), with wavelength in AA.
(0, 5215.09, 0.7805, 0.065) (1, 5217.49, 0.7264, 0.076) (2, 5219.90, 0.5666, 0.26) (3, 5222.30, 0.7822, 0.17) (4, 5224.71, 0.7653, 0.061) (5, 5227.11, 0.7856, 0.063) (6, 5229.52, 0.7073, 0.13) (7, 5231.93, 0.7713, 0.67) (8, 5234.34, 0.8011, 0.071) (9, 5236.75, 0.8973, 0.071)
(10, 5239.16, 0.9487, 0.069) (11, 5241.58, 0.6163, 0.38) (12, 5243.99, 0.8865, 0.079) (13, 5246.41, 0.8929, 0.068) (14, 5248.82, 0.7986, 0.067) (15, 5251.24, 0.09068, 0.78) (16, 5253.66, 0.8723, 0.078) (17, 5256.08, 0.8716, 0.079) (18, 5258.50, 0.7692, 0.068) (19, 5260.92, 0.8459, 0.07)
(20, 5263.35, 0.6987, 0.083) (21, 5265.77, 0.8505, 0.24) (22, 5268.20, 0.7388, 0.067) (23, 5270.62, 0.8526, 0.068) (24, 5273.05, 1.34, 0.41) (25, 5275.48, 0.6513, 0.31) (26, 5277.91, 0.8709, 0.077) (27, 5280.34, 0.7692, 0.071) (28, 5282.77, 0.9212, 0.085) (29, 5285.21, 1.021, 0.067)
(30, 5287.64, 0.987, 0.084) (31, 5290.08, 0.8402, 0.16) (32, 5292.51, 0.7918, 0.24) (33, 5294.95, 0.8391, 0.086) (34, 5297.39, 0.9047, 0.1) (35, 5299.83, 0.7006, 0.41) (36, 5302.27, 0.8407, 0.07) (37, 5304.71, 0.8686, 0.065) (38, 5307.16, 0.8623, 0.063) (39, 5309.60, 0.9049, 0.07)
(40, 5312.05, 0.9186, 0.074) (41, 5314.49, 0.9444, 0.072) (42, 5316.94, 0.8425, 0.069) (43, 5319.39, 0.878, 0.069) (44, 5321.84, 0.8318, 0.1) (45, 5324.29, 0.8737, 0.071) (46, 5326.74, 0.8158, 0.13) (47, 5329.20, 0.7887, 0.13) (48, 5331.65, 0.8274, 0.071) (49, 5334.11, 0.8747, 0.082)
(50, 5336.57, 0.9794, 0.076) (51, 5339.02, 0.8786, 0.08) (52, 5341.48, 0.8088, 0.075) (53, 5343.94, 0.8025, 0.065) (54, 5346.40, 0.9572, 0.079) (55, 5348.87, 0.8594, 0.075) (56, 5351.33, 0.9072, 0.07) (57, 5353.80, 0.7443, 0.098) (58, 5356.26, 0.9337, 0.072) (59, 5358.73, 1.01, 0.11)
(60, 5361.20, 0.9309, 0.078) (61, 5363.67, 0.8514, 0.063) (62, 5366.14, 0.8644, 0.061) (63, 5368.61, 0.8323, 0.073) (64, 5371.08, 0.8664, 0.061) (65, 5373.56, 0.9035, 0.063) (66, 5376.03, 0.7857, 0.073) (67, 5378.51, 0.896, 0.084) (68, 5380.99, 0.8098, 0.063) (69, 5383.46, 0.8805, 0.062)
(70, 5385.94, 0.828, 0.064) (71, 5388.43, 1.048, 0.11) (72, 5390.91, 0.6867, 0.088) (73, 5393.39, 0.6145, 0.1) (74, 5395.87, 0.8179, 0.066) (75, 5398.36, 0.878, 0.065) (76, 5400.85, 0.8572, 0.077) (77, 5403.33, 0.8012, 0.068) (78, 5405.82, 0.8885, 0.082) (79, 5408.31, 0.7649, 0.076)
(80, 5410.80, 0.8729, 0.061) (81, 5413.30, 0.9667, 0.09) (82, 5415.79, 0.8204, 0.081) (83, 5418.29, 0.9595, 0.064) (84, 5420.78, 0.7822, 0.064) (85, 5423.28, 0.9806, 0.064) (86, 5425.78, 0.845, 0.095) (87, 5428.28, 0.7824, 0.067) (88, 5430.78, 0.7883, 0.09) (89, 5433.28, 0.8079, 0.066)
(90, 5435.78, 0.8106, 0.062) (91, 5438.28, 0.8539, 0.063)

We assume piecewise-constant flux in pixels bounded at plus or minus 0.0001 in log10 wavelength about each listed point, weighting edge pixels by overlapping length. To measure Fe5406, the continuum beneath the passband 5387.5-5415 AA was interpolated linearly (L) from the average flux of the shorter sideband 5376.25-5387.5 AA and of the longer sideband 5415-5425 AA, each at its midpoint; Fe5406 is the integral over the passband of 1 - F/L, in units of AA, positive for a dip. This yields 1.1 AA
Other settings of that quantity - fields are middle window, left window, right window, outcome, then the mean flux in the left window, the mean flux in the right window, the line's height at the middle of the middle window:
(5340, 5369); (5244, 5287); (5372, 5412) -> -1.65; 0.819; 0.834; 0.829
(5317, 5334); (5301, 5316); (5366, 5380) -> 0.80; 0.889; 0.857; 0.88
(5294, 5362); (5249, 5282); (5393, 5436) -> -4.88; 0.789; 0.84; 0.81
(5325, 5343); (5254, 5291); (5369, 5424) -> 0.12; 0.869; 0.849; 0.859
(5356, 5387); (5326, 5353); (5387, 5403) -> -1.44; 0.862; 0.816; 0.836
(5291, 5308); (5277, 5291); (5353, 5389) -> 1.32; 0.903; 0.877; 0.899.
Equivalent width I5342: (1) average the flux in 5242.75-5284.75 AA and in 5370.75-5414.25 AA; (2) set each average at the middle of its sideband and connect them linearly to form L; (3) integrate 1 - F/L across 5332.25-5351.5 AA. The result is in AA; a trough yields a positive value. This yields -1.2 AA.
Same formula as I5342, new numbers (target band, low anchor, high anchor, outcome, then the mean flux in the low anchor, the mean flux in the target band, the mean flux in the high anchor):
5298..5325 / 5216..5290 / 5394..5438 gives -1.4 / 0.804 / 0.861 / 0.845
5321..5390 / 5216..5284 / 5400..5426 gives -2.5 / 0.789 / 0.87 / 0.868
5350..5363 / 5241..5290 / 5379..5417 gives -1.1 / 0.821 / 0.903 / 0.837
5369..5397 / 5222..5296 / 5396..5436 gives 0.4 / 0.816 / 0.831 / 0.85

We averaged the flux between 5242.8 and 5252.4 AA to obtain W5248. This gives 0.67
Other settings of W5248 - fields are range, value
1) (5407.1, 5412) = 0.819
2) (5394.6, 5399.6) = 0.846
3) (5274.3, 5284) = 0.804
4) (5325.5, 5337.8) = 0.857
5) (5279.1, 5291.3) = 0.908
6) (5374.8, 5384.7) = 0.843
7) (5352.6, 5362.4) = 0.905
